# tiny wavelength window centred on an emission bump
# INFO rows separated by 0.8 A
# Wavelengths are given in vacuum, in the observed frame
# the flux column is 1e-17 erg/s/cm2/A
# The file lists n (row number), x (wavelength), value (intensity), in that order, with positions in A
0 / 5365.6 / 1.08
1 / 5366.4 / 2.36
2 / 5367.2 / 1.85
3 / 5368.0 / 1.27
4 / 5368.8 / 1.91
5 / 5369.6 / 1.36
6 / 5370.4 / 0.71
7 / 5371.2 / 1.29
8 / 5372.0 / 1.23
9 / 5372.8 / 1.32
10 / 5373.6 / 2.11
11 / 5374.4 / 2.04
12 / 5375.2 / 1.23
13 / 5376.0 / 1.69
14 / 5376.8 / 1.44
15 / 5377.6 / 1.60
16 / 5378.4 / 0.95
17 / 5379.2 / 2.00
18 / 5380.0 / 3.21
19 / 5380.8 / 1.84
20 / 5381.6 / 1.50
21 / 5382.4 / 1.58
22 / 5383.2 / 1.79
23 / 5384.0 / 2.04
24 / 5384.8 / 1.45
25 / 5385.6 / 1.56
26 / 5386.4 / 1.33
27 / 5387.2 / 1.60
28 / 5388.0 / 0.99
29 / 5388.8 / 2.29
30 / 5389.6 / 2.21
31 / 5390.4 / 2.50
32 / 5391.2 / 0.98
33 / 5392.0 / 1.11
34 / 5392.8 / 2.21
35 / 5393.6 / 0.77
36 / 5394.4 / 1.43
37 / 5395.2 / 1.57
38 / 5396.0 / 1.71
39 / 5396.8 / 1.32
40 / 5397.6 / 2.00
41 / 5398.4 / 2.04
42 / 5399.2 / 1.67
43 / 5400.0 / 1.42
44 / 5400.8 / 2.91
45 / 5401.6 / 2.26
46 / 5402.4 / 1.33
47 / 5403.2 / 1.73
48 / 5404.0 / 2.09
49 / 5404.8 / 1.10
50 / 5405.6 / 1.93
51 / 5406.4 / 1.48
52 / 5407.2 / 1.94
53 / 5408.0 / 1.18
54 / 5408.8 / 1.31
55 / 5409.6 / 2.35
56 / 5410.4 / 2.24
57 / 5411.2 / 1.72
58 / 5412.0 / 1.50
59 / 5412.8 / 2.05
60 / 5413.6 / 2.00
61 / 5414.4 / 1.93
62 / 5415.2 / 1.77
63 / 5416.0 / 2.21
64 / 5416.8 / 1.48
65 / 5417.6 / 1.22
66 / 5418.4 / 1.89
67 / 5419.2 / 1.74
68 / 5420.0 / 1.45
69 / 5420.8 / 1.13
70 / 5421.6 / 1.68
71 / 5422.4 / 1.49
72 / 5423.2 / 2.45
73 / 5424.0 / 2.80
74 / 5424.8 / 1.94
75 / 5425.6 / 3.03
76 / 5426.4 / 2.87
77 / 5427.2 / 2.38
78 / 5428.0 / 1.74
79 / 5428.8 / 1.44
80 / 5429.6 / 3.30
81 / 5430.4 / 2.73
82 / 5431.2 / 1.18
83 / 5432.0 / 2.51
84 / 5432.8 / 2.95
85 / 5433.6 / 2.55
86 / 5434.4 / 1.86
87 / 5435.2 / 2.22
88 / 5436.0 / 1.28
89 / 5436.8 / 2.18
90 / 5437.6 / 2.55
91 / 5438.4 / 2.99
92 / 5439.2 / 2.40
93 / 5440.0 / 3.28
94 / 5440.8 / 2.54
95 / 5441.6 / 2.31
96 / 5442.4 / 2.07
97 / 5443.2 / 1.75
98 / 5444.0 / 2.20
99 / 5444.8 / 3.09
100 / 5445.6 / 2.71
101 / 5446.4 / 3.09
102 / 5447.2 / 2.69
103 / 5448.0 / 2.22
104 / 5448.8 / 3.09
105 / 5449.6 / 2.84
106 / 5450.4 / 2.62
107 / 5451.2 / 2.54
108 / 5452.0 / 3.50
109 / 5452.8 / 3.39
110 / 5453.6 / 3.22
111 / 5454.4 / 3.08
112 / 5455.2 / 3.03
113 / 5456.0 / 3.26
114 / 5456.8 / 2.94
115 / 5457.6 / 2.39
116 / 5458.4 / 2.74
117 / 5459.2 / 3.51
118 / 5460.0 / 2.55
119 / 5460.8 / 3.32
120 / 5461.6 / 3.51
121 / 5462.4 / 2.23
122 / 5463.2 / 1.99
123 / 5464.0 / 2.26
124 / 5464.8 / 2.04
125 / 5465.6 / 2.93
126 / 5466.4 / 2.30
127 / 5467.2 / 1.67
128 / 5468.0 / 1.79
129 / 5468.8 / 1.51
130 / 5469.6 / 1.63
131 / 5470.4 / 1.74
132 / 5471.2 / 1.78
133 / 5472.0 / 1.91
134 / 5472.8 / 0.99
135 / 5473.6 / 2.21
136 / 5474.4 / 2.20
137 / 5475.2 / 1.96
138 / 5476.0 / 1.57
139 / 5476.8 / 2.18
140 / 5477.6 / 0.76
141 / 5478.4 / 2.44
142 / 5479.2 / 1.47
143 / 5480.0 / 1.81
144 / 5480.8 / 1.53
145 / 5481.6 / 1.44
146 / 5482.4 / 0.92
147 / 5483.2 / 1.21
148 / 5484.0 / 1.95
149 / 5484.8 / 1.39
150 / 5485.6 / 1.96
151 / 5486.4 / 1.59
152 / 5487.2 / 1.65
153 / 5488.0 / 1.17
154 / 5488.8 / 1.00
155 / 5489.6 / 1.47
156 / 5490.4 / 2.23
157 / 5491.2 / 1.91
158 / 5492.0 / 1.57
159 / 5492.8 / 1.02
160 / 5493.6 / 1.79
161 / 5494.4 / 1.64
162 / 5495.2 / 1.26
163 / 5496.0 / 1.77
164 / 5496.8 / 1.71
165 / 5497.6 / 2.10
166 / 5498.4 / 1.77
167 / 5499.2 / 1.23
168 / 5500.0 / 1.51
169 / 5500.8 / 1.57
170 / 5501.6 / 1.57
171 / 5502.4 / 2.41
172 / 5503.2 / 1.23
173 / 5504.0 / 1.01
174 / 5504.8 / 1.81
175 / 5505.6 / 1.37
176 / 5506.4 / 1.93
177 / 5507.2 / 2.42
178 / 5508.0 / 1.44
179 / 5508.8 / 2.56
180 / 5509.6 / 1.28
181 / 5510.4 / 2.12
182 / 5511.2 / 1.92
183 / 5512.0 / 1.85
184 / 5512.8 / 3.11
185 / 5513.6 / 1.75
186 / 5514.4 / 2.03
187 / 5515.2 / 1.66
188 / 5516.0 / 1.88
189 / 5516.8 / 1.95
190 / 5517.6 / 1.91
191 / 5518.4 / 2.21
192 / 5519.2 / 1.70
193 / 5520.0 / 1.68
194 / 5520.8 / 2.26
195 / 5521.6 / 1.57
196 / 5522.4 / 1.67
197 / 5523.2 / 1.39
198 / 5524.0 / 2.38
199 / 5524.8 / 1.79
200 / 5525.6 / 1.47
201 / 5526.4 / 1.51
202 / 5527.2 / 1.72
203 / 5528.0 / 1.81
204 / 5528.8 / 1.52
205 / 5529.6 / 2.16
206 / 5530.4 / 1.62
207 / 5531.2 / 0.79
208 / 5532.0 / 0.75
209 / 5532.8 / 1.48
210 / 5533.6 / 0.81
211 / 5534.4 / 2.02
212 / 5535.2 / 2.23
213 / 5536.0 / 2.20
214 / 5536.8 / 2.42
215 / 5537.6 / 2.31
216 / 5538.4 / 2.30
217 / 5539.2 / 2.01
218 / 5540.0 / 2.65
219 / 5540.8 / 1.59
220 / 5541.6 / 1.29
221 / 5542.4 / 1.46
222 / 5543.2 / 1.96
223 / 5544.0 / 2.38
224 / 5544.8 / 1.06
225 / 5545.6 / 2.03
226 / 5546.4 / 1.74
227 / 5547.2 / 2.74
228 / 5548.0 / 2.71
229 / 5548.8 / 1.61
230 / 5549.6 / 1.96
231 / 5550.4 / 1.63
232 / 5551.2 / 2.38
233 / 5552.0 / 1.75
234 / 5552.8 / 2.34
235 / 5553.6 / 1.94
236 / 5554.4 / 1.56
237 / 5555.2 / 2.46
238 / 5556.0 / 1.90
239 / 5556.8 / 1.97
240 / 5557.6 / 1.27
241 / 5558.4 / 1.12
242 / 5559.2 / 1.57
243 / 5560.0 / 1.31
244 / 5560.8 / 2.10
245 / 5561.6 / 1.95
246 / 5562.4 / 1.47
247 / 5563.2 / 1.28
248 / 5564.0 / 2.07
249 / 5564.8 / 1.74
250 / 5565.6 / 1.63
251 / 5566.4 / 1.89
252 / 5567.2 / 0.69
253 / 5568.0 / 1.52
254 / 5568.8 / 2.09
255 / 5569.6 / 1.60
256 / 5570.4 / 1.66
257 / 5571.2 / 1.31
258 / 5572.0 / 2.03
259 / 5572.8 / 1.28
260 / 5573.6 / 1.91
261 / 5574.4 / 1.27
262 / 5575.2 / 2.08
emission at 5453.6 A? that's Mg II 2798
